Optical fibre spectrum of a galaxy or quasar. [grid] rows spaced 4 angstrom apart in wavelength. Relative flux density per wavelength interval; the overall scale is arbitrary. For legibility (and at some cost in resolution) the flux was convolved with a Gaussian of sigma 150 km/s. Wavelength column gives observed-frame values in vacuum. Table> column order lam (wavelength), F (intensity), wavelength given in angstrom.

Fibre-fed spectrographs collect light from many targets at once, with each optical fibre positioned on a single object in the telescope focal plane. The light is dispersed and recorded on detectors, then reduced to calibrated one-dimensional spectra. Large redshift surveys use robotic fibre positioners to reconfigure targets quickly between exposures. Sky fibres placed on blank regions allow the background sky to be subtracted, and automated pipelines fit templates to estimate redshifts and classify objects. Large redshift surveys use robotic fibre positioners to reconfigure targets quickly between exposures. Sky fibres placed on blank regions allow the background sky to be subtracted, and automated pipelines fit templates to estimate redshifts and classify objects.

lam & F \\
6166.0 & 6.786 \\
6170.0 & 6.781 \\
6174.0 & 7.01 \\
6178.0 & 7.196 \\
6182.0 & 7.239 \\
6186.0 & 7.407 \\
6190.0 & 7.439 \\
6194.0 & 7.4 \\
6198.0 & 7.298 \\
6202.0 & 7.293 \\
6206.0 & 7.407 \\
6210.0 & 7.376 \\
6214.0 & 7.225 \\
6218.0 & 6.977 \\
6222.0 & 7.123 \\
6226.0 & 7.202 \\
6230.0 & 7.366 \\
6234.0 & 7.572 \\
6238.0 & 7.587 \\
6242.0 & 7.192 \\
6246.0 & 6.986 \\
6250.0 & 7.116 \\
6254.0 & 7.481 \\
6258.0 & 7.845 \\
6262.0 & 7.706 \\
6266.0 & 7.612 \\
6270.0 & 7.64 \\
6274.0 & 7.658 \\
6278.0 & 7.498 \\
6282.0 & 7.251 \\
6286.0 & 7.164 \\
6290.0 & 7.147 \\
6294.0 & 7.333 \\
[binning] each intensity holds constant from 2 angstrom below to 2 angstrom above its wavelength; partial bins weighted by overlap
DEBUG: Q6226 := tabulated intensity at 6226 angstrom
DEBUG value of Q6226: 7.202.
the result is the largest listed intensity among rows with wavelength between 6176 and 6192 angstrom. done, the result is 7.439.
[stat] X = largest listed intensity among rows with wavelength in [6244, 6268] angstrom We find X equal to 7.845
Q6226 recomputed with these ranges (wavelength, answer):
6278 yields 7.498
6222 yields 7.123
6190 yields 7.439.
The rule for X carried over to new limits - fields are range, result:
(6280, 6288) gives 7.251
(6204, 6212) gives 7.407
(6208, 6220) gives 7.376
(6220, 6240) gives 7.587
